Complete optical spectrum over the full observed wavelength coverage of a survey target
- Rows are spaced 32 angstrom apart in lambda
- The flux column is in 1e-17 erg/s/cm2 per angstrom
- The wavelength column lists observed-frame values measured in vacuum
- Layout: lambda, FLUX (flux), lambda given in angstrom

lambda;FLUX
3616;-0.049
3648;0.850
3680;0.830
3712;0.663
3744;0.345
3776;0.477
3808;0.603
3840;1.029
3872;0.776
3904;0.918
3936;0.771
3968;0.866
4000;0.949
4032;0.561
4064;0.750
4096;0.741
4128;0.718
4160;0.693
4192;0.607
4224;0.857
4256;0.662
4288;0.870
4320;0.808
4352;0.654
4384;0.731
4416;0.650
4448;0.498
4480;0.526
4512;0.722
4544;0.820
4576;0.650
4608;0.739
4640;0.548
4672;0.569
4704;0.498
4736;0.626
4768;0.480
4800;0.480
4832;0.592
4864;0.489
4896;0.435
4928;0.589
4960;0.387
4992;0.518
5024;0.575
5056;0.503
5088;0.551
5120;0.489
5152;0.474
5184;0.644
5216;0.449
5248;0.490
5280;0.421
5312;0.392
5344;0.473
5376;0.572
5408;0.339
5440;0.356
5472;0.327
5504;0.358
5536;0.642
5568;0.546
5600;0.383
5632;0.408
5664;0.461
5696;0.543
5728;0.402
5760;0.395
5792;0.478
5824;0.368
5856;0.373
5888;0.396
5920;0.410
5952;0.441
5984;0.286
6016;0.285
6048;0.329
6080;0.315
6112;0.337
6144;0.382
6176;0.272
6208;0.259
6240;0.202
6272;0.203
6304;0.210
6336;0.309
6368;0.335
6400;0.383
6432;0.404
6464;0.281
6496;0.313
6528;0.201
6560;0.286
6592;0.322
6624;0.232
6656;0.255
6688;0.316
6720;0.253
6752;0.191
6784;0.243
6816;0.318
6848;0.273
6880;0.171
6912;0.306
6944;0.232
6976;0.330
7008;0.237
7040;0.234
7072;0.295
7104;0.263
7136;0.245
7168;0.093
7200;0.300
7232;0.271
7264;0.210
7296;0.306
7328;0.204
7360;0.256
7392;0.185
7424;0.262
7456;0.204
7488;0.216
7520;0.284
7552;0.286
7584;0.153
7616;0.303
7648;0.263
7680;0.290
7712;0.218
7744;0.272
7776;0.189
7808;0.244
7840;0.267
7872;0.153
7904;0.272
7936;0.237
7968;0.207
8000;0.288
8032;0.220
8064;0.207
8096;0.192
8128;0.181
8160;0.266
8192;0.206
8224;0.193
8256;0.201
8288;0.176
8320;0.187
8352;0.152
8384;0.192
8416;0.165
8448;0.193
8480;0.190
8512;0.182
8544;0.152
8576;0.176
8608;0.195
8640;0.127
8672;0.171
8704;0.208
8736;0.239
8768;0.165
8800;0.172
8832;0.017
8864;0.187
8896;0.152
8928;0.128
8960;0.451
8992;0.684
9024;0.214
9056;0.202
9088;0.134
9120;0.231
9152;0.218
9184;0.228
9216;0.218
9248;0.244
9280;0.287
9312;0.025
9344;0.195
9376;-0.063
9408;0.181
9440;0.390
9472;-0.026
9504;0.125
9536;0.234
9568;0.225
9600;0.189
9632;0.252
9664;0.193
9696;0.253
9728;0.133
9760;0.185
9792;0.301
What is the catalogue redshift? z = 1.408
